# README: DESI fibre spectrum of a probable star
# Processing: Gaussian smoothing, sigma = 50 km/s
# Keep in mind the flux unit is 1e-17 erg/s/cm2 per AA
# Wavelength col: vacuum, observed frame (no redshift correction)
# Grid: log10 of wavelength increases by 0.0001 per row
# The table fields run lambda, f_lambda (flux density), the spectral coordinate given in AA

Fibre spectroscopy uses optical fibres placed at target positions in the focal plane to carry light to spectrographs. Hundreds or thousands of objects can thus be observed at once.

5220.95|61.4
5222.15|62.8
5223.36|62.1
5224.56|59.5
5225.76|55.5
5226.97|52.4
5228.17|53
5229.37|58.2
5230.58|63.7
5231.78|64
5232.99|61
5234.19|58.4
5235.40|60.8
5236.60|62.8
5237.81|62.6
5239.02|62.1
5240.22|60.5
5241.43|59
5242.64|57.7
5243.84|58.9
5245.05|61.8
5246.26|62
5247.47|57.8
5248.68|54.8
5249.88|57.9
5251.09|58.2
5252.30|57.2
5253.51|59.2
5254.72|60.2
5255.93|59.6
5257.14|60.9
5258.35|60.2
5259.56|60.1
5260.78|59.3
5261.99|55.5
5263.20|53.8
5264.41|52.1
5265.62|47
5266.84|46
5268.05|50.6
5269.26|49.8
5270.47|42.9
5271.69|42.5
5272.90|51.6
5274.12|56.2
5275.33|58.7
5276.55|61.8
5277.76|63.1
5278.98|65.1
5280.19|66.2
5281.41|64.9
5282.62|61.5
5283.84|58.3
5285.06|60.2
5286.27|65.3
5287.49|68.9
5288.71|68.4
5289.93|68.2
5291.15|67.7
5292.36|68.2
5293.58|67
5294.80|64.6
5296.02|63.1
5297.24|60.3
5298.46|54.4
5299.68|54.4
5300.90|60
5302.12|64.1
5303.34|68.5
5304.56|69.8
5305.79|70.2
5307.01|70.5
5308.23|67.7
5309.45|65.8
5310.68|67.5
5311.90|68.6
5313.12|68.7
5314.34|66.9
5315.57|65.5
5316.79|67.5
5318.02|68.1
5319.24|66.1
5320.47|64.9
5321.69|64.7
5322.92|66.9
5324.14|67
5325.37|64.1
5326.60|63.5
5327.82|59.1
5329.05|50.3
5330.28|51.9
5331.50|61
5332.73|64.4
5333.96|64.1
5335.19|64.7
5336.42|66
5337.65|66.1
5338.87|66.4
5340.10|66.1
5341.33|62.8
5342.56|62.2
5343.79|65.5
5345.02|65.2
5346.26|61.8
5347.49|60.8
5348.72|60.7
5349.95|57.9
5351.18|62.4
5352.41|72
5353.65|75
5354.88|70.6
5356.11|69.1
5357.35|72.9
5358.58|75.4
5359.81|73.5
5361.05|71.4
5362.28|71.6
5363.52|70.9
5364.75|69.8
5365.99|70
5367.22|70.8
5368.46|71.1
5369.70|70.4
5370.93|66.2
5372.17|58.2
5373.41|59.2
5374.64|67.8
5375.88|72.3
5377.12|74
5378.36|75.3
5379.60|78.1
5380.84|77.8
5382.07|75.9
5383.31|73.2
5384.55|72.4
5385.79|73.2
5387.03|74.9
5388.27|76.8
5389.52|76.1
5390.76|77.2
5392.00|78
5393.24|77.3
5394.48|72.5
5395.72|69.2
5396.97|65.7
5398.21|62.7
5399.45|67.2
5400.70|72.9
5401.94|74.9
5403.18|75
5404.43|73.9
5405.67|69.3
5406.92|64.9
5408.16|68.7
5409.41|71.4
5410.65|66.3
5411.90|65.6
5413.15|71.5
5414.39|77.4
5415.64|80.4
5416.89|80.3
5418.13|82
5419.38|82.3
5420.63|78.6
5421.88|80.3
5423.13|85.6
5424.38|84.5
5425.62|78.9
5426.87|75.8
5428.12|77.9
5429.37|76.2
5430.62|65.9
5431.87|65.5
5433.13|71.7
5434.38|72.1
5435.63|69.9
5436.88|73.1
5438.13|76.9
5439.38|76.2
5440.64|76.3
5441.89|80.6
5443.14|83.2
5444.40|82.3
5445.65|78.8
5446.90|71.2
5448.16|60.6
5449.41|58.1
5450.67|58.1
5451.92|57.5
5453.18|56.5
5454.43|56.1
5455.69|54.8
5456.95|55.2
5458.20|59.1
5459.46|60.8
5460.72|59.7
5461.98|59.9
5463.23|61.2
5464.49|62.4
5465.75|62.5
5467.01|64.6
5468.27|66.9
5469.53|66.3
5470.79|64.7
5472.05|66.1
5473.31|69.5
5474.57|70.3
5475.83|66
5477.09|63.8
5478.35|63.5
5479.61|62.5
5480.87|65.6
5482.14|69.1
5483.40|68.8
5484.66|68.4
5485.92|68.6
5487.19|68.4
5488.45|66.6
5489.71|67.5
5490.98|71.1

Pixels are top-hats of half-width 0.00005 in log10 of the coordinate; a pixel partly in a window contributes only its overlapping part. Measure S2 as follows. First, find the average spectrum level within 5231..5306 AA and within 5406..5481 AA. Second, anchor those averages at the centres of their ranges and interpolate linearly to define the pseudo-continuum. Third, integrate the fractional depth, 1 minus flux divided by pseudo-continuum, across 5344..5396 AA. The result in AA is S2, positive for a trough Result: -4.20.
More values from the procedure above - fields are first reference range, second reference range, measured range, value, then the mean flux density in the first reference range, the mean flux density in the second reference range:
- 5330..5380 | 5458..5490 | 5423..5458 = -2.4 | 67.3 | 65.2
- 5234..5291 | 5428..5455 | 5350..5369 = -1.7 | 58.6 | 70.1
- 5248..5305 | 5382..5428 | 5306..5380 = 0.5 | 59.3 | 74.4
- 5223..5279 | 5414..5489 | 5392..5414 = -1.3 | 57.3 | 69.4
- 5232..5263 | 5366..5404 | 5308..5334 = 0.7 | 59.5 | 71.9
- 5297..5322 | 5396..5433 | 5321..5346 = 1.6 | 65.5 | 73.8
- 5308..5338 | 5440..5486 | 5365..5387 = -2.1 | 64.4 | 65.4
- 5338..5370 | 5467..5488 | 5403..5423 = -2.1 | 67.9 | 66.7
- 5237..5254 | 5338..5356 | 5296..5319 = -0.9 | 59.3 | 65.1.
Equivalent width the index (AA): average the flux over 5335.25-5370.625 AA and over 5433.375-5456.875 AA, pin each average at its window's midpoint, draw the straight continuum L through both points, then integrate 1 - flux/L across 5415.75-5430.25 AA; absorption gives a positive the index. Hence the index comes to -2.43 AA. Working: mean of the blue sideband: 67.8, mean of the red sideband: 68.7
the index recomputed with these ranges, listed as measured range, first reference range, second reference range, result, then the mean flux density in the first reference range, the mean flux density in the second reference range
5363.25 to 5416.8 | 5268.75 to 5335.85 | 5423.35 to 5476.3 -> -4.6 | 62.8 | 68.1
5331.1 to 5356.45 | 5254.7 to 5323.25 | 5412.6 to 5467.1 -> -0.1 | 61.6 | 70.6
